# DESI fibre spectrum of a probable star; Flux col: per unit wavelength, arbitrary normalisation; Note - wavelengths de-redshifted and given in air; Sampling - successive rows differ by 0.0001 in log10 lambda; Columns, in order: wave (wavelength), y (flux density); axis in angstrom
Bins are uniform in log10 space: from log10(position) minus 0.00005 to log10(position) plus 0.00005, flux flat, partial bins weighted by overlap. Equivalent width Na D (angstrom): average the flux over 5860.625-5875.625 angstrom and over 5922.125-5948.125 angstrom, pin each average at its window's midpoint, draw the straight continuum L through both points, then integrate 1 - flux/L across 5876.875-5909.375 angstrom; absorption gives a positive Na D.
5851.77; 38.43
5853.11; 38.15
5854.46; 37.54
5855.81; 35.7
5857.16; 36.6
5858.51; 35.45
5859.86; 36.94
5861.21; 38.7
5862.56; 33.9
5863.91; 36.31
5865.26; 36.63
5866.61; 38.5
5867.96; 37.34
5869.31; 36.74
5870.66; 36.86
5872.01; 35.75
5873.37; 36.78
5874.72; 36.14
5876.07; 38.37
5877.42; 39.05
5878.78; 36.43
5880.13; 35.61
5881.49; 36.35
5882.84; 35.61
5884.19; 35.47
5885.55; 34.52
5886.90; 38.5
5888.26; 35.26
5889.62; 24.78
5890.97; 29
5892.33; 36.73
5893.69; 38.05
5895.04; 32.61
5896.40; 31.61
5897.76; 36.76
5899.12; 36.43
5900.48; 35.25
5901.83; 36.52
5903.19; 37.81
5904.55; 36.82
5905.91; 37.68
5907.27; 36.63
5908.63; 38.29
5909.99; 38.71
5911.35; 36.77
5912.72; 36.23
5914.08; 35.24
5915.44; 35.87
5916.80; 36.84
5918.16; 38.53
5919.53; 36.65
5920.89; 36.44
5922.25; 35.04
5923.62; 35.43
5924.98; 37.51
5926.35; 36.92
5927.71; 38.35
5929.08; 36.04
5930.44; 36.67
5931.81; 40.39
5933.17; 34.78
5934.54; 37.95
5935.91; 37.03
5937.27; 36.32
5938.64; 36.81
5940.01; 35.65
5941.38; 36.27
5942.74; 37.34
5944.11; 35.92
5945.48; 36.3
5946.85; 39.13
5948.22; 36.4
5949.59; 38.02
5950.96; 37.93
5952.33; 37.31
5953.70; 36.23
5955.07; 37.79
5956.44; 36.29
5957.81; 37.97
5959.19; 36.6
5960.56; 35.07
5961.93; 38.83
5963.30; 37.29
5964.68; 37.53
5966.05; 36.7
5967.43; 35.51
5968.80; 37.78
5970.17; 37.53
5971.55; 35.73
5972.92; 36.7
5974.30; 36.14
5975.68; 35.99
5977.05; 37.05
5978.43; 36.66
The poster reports 1.1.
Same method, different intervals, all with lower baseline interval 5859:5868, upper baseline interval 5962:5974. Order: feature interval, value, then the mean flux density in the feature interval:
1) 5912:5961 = 0.1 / 36.8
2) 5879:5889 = 0.3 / 35.9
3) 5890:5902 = 0.8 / 34.5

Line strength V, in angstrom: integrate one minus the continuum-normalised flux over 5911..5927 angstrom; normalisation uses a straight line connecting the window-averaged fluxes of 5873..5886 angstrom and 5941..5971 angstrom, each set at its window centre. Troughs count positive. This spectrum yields 0.1 angstrom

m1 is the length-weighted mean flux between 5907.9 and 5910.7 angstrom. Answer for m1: 38.5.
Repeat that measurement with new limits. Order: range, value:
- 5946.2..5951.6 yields 37.9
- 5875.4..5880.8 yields 37.4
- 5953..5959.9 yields 37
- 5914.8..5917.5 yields 36.4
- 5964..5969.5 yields 36.9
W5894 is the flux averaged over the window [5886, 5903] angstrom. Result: 34.4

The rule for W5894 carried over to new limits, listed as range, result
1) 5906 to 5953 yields 36.9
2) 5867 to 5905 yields 35.6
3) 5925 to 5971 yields 37.1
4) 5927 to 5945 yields 36.9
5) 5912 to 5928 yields 36.5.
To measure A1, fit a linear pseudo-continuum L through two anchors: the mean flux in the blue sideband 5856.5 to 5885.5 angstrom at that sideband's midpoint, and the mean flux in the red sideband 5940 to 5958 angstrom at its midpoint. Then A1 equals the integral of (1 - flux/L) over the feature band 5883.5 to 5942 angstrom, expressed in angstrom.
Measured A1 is 1.2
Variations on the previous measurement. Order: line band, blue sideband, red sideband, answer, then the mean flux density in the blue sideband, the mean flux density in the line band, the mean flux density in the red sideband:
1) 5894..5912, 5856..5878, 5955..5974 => 0.3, 36.8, 36.4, 36.9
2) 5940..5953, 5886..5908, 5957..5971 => -0.2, 35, 37.1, 37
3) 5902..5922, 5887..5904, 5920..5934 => -0.8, 34.4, 37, 36.8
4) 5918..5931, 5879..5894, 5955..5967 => -0.3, 34.5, 36.7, 37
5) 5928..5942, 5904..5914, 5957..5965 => 0.1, 37.2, 36.8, 37.2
